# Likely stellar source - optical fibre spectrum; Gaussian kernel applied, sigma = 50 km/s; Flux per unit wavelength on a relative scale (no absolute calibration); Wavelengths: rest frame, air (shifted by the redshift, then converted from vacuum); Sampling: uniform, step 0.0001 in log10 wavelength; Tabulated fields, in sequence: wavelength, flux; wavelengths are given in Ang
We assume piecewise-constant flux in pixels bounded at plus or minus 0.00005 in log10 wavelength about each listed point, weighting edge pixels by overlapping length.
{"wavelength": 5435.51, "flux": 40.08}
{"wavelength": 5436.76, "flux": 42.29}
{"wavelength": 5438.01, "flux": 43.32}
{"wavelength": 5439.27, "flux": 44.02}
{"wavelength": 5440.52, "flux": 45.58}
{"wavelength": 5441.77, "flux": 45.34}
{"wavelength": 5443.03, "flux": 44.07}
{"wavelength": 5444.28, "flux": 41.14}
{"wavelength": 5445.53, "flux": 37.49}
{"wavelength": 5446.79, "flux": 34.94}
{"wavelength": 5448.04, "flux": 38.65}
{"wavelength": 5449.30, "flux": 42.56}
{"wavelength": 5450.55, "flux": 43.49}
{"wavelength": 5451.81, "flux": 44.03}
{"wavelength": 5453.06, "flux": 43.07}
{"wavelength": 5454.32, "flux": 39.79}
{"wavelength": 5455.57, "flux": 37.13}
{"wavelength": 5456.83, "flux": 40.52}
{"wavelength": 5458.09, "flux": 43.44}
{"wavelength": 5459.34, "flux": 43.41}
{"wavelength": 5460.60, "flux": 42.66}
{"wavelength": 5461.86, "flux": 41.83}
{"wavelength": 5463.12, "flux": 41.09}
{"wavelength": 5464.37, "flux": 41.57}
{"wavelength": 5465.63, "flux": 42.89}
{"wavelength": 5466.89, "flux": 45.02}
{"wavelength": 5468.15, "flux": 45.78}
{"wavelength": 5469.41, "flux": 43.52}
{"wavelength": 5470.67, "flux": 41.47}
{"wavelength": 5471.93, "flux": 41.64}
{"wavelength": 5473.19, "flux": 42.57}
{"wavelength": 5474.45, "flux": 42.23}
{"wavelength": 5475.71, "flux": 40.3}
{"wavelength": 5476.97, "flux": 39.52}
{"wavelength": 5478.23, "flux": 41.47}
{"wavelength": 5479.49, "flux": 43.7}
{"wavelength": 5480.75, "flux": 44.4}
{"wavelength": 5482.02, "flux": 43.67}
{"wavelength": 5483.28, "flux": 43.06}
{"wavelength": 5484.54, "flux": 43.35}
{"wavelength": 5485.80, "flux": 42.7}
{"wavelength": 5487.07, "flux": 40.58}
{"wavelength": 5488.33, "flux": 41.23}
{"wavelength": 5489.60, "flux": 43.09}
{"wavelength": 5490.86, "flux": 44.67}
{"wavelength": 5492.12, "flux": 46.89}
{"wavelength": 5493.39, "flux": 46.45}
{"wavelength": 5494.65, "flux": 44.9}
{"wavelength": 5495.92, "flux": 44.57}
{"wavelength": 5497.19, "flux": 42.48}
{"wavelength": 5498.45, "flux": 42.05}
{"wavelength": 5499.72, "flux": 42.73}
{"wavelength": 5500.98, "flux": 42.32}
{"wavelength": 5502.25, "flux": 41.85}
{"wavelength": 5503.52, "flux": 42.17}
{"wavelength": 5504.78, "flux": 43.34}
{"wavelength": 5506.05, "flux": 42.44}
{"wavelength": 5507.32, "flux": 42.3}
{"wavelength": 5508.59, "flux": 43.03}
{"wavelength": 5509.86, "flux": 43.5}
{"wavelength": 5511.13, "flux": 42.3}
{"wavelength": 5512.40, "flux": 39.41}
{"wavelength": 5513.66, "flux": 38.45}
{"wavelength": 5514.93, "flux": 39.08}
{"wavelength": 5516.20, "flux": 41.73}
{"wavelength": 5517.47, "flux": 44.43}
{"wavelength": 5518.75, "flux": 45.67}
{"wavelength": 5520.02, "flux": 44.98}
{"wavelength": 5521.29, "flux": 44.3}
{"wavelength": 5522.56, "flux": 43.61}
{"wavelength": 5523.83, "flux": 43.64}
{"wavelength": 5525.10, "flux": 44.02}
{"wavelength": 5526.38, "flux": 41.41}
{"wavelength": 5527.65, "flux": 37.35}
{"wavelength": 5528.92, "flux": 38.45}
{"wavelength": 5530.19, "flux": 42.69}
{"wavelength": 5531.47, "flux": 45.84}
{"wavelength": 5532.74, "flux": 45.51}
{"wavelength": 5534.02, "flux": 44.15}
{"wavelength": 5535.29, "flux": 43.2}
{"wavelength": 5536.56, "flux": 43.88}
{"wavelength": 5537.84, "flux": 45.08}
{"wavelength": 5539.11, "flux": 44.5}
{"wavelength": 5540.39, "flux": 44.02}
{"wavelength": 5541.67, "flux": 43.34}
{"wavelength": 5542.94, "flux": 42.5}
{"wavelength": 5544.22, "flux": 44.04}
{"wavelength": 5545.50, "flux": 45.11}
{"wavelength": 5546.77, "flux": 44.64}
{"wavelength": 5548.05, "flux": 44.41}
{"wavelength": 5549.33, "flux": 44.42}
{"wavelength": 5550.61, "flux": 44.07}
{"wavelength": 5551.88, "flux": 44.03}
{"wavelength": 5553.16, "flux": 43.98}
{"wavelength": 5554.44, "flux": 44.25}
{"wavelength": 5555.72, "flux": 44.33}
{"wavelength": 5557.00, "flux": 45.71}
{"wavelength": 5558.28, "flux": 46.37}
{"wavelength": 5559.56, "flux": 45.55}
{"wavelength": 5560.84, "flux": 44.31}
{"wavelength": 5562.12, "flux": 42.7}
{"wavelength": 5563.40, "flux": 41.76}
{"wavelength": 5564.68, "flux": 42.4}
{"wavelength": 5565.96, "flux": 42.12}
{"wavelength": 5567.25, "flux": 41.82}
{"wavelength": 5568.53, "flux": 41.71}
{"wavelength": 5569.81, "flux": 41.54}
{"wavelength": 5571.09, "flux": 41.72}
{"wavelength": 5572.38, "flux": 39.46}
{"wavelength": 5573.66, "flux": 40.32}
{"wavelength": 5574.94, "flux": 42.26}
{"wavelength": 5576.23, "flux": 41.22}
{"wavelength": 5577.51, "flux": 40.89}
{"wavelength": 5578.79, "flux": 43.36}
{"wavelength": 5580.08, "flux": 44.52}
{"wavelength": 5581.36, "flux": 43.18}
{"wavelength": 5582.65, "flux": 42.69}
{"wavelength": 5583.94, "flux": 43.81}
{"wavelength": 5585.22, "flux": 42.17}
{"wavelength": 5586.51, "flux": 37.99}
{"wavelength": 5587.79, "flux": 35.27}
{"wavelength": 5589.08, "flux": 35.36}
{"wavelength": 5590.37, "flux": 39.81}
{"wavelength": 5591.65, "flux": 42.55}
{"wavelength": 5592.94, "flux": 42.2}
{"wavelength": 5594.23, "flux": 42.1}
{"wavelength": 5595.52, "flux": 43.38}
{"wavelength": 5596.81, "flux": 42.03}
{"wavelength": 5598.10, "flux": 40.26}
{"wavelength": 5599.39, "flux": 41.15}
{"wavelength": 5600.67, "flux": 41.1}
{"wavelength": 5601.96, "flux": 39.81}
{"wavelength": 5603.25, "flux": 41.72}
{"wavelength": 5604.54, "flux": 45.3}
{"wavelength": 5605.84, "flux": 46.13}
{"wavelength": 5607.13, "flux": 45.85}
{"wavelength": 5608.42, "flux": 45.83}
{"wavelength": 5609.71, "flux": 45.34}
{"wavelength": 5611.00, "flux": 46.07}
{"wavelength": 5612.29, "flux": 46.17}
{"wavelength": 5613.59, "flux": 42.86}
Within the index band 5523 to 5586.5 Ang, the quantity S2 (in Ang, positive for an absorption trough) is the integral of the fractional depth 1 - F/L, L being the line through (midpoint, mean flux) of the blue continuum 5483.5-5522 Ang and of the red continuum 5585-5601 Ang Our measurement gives -2.5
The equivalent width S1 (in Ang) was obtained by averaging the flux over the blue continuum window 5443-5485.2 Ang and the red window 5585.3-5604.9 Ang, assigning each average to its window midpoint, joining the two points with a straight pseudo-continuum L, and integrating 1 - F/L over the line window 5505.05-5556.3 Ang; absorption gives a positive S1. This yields -2.4 Ang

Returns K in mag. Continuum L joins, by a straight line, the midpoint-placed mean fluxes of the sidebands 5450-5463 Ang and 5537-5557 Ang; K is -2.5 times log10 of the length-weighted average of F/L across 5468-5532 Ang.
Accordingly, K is 0.01 mag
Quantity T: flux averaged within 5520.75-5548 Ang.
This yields 43.4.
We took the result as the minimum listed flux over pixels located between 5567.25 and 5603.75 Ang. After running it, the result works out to 35.27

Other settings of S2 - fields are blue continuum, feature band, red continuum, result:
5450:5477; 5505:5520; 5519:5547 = 0.32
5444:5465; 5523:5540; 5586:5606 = -0.88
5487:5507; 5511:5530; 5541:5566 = 0.73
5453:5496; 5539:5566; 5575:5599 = -1.53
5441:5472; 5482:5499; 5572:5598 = -0.75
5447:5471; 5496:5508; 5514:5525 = 0.13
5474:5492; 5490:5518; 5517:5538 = 0.11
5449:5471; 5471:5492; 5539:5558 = 0.19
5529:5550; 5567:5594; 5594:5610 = 1.40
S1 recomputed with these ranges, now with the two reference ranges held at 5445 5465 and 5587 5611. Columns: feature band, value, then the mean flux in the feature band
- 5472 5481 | -0.2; 41.9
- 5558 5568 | -0.4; 43.2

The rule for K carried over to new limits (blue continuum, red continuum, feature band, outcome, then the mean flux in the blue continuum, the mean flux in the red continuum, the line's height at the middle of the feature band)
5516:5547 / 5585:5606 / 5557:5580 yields -0.01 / 43.5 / 40.9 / 42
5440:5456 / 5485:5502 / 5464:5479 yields 0.00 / 41.4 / 43.4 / 42.4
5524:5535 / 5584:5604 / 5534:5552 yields -0.05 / 42.5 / 40.6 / 42.1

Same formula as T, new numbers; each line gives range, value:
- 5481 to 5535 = 42.9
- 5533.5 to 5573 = 43.6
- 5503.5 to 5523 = 42.6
